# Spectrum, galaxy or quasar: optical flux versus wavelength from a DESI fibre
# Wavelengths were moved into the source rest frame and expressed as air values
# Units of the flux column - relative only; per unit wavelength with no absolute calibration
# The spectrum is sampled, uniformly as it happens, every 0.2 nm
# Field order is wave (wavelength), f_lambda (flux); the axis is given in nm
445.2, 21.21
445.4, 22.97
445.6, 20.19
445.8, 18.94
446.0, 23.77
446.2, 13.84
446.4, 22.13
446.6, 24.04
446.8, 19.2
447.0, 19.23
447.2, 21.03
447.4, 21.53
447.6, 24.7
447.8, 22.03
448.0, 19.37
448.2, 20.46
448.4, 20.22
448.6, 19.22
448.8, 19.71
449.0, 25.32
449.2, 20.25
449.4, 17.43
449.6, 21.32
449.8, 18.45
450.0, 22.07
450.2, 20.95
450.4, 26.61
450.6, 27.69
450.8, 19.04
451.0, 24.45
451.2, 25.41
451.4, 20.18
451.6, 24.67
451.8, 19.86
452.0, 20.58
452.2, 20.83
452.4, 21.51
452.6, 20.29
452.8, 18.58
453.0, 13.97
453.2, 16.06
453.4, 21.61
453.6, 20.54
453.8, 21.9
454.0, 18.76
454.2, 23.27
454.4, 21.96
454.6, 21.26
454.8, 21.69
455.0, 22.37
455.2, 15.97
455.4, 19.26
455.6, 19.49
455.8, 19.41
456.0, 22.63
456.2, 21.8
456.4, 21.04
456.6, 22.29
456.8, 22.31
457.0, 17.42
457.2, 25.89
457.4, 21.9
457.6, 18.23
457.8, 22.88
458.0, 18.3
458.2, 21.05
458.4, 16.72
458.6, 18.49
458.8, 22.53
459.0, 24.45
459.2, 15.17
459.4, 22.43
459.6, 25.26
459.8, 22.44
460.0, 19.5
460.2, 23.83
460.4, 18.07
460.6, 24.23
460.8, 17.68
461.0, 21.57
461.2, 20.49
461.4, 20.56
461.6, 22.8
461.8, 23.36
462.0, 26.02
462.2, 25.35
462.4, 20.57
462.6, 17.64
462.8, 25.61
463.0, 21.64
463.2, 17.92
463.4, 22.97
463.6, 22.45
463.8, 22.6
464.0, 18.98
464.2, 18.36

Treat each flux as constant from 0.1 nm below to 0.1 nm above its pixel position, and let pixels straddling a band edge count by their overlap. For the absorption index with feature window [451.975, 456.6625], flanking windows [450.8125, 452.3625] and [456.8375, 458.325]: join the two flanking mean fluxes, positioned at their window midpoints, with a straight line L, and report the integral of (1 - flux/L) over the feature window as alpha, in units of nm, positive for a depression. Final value 0.263 nm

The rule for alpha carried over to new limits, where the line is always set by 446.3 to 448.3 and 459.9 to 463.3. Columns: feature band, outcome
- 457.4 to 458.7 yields 0.124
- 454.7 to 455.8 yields 0.090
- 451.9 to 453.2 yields 0.146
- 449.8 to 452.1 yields -0.134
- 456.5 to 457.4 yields -0.019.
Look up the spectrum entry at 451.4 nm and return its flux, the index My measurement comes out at 20.18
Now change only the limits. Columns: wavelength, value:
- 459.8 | 22.44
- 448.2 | 20.46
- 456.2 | 21.8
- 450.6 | 27.69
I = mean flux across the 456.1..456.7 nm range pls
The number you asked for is 21.7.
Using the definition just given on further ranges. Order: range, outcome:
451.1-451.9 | 22.5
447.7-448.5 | 20.5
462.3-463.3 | 20.7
